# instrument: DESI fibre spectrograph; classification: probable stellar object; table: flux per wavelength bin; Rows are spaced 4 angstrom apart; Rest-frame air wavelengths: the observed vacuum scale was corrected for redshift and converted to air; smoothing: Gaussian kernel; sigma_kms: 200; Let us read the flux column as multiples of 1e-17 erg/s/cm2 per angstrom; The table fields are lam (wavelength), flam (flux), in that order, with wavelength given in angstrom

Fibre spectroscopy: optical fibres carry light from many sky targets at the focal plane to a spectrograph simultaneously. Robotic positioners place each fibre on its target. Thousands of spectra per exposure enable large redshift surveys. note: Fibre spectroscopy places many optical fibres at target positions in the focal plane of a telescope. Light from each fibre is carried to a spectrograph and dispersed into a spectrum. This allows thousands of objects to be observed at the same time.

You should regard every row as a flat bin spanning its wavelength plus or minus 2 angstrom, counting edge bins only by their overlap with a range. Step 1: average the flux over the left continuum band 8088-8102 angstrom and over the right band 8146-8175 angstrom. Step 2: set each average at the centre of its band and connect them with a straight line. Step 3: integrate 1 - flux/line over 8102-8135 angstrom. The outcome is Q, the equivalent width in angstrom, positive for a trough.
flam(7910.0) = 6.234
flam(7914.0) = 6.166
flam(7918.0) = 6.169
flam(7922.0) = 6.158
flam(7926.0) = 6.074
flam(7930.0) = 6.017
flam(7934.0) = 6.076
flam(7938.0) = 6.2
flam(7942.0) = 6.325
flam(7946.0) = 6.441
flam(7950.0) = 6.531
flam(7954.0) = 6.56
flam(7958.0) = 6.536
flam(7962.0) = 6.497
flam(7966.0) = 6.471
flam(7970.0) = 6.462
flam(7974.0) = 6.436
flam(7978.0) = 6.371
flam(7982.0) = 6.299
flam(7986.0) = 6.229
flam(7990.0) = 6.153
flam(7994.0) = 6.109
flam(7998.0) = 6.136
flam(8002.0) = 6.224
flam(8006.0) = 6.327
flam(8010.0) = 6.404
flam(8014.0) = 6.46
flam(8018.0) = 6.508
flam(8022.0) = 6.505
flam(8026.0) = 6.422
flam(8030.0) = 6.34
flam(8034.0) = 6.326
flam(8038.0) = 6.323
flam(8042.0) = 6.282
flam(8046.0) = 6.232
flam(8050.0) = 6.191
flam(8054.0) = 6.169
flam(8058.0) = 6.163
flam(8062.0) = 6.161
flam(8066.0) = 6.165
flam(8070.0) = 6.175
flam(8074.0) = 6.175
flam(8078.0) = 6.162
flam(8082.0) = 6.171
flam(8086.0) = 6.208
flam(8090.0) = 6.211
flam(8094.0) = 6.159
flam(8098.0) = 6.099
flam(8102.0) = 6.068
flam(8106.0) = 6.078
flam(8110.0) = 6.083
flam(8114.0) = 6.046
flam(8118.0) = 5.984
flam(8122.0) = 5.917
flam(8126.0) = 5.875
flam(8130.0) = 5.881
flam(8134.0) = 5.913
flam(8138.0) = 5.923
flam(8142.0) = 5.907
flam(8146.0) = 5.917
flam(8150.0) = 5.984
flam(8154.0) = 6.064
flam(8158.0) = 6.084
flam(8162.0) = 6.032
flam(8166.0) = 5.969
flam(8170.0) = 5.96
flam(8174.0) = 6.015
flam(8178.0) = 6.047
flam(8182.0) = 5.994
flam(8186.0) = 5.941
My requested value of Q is 0.6 angstrom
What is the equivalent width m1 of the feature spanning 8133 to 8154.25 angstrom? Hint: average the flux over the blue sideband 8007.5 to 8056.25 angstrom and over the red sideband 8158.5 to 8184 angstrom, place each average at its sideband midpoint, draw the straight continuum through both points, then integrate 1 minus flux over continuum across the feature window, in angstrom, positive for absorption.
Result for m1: 0.46 angstrom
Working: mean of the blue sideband 6.35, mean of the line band 5.94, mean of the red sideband 6.01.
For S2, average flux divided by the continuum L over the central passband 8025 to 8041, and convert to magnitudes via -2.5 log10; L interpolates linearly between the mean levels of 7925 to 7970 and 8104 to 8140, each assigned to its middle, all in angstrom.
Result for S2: -0.03 mag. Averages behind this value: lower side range 6.35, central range 6.34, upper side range 5.97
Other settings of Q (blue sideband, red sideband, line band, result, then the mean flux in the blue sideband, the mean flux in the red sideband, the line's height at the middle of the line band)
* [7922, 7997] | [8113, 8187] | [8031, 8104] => -0.9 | 6.31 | 5.97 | 6.12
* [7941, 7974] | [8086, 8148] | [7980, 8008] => 0.7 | 6.48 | 6.01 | 6.37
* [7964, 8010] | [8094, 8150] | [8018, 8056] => -0.9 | 6.3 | 5.98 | 6.18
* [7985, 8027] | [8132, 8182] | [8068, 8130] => 0.3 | 6.32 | 5.98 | 6.11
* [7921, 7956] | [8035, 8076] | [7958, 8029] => -1.4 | 6.27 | 6.21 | 6.24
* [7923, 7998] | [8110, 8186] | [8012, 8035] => -0.9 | 6.31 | 5.97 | 6.2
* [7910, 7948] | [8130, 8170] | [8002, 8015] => -0.6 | 6.18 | 5.97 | 6.11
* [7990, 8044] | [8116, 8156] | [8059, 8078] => 0.0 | 6.33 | 5.94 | 6.16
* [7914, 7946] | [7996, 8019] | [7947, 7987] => -1.3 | 6.17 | 6.34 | 6.25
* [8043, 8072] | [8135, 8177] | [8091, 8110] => 0.0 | 6.18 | 5.99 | 6.1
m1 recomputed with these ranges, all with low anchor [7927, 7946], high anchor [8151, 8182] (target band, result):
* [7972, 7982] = -0.4 angstrom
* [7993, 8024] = -1.1 angstrom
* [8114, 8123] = 0.1 angstrom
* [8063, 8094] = -0.5 angstrom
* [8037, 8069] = -0.6 angstrom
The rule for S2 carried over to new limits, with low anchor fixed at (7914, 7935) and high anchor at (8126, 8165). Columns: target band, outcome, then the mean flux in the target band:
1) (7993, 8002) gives -0.02 mag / 6.15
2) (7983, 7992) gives -0.02 mag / 6.2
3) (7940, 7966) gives -0.07 mag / 6.48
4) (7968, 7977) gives -0.06 mag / 6.44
